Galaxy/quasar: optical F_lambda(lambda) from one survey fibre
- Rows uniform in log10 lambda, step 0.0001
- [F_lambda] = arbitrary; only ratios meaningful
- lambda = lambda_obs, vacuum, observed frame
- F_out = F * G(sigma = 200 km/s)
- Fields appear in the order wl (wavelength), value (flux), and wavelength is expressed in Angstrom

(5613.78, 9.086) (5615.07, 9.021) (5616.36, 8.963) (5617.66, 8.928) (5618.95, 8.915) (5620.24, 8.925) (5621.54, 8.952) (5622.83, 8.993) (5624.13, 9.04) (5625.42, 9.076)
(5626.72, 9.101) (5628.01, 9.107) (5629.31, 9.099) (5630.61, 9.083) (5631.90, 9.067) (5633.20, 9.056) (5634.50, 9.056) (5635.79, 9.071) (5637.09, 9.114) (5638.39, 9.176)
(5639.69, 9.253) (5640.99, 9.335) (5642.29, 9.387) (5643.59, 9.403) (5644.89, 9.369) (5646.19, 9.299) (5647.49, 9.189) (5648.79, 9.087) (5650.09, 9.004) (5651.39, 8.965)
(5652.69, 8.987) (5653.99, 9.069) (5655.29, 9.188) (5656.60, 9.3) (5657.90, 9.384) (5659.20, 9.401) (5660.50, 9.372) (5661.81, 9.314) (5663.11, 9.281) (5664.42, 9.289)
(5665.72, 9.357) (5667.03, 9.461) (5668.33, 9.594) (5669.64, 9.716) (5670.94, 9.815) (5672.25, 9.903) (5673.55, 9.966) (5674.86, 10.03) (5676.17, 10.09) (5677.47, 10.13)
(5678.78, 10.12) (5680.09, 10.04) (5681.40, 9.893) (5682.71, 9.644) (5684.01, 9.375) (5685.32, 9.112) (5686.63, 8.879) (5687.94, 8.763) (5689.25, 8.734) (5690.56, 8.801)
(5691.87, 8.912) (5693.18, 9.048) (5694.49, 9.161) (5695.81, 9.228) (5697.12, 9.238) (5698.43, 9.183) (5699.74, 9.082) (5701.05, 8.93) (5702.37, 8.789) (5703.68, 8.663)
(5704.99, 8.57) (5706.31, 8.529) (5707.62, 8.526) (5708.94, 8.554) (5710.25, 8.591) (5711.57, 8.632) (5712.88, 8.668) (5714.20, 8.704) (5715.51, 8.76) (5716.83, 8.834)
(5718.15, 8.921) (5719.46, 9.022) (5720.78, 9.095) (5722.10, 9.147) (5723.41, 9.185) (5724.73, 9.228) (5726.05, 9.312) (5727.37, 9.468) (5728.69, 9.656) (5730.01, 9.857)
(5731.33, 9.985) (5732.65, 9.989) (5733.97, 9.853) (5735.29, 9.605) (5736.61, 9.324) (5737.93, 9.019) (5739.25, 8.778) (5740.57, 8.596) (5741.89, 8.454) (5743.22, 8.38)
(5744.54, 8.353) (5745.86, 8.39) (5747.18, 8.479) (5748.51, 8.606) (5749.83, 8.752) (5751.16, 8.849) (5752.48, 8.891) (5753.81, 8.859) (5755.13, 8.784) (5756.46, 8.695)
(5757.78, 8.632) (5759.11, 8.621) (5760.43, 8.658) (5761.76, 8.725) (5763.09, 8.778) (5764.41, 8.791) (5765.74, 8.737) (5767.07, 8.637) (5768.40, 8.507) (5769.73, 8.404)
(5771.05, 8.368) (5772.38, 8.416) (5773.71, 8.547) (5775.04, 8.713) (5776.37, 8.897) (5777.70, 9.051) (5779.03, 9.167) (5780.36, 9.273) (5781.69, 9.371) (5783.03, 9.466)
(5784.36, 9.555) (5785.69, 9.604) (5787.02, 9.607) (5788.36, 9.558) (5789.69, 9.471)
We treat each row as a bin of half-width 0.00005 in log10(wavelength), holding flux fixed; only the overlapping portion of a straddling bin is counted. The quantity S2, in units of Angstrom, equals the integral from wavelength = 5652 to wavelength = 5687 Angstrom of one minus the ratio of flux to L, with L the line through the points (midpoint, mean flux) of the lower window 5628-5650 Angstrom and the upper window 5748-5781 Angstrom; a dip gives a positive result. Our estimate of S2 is -1.8 Angstrom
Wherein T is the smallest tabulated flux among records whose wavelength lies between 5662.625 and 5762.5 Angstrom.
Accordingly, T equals 8.353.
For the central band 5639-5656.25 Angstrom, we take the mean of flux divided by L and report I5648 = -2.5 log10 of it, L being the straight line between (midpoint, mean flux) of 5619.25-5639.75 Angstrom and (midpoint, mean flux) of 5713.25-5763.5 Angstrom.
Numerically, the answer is -0.02 mag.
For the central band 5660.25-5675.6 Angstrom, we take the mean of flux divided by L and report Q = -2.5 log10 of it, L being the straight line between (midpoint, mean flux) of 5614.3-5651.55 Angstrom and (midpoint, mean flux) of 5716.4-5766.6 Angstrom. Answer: -0.06 mag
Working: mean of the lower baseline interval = 9.11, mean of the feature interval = 9.6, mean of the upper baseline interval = 8.98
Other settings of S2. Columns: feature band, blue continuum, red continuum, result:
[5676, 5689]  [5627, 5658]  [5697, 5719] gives -0.93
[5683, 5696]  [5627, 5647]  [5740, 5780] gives -0.07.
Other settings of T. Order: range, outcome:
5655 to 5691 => 8.734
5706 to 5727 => 8.526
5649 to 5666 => 8.965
